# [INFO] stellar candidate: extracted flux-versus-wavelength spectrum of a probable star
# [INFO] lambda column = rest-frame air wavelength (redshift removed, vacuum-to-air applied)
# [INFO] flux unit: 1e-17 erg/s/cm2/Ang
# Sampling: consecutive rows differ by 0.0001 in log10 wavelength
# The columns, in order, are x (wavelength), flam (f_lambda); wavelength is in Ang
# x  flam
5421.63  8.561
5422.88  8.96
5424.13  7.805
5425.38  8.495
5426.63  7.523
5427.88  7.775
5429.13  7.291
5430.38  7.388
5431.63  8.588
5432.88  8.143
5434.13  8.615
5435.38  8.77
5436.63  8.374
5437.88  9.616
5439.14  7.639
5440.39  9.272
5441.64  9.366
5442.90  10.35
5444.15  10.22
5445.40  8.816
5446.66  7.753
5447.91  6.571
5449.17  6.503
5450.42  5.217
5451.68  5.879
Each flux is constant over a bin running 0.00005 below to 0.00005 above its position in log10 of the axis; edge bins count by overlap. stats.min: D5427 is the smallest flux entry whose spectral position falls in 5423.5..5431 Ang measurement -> 7.291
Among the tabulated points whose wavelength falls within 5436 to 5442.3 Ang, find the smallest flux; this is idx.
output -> 7.639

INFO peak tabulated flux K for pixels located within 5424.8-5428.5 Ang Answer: 8.495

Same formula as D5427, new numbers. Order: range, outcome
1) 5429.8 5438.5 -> 7.388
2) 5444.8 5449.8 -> 6.503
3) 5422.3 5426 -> 7.805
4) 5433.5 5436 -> 8.615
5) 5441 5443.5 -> 9.366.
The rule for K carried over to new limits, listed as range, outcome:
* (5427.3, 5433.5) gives 8.588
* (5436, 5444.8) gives 10.35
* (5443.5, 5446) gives 10.22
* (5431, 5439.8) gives 9.616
